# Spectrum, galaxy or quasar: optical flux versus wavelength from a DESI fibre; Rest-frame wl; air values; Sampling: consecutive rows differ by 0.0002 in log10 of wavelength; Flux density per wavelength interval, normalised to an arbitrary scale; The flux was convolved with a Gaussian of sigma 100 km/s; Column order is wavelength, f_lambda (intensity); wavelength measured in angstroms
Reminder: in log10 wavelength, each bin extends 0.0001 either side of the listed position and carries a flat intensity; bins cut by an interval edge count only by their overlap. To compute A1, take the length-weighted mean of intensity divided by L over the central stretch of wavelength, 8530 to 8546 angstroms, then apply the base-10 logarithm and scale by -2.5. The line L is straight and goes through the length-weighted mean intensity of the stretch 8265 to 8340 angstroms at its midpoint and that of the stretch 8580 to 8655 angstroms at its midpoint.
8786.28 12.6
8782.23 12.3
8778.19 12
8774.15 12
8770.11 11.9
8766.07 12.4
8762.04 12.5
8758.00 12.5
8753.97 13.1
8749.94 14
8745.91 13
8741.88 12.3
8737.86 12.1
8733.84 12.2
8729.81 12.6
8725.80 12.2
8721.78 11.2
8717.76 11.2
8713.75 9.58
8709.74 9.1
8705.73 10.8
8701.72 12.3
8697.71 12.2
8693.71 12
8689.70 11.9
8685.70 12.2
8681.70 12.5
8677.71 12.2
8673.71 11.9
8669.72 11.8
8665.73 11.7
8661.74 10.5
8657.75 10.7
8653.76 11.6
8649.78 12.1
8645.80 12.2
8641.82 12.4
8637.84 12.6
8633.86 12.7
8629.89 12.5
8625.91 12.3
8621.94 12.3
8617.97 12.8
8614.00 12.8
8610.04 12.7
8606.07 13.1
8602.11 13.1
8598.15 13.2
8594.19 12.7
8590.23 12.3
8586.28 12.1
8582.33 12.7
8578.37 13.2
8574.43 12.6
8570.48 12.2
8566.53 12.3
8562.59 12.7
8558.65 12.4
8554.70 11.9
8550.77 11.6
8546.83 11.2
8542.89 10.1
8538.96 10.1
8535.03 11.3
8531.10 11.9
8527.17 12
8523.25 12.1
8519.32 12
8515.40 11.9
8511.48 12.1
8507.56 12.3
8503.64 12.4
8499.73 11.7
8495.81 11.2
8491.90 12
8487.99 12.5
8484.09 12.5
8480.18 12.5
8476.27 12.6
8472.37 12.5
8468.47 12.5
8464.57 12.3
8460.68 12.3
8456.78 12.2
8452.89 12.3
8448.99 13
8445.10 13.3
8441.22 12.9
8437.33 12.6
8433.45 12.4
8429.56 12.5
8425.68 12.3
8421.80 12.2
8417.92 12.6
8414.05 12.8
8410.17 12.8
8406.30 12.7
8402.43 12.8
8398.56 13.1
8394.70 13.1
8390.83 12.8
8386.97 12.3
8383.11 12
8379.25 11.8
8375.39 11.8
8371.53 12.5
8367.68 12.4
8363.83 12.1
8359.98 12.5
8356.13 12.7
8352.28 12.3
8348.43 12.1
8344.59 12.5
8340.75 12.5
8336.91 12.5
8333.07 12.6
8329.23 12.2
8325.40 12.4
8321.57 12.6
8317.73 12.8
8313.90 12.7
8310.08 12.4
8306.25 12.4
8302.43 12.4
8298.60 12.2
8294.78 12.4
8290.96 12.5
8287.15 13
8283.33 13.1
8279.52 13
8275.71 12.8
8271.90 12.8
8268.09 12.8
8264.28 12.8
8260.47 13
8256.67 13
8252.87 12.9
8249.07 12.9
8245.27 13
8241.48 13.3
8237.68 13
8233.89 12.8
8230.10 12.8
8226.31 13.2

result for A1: 0.16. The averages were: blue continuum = 12.6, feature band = 10.8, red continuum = 12.5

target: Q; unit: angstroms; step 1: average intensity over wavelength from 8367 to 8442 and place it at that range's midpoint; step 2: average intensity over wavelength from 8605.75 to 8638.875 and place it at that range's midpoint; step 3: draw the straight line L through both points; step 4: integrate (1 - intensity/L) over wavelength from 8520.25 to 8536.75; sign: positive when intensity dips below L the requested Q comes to 1.0 angstroms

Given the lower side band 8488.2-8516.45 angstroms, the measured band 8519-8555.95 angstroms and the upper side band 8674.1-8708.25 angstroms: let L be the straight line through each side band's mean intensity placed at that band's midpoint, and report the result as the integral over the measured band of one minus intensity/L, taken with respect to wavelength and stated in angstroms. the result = 1.8 angstroms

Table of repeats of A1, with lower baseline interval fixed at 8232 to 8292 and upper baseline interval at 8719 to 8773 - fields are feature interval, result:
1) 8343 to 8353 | 0.047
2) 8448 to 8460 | 0.026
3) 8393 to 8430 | 0.007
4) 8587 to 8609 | -0.021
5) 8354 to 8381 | 0.048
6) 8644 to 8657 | 0.061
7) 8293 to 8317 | 0.038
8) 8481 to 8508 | 0.053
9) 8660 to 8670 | 0.113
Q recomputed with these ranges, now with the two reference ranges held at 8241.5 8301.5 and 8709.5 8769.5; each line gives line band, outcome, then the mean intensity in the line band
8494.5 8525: 1.15 angstroms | 12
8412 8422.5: 0.01 angstroms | 12.6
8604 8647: -1.14 angstroms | 12.6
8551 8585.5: -0.24 angstroms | 12.4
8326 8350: 0.59 angstroms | 12.4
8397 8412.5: -0.28 angstroms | 12.8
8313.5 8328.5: 0.19 angstroms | 12.6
